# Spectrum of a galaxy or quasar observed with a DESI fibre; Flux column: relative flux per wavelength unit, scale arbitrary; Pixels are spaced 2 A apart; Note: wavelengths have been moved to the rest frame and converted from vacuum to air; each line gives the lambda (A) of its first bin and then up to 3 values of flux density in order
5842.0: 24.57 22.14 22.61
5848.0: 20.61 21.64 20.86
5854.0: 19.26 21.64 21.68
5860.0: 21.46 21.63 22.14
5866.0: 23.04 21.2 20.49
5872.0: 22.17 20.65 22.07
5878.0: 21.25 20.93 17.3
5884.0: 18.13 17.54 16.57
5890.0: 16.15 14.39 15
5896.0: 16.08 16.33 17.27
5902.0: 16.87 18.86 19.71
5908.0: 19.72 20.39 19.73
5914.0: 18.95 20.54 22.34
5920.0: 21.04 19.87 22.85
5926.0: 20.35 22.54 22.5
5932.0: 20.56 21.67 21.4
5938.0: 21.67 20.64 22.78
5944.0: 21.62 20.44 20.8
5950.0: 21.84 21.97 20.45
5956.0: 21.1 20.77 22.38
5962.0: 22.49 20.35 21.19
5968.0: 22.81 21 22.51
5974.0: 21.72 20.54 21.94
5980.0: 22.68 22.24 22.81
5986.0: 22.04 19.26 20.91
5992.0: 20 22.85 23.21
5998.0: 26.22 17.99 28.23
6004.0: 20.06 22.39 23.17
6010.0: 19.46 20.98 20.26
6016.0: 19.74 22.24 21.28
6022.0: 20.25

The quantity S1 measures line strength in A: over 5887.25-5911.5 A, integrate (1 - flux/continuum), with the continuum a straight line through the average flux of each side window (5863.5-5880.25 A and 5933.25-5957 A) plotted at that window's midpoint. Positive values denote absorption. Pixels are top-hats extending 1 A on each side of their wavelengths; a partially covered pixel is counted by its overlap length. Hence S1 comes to 4.7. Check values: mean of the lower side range 21.6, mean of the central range 17.3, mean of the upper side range 21.4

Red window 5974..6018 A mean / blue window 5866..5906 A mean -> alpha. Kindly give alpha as 1.17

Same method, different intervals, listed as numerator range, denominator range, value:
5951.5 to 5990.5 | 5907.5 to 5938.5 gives 1.03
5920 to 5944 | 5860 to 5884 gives 1.02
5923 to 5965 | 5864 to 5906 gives 1.15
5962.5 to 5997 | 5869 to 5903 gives 1.19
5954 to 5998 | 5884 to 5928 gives 1.16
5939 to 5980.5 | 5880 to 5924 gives 1.17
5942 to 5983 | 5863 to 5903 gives 1.15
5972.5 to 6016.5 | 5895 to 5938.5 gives 1.09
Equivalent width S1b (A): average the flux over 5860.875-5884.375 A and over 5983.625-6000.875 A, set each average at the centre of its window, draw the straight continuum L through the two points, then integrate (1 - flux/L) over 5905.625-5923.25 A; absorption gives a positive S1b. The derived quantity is 0.8 A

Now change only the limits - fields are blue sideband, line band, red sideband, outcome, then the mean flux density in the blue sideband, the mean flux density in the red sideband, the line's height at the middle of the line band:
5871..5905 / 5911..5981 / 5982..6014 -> -4.43 A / 18.1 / 21.9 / 20.1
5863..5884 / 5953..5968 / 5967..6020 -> 0.16 A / 21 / 21.8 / 21.6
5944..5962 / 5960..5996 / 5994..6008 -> 0.84 A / 21.3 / 23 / 22.2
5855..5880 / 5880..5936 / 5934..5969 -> 6.34 A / 21.6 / 21.5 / 21.5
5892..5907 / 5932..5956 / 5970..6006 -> -2.24 A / 17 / 22.1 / 19.5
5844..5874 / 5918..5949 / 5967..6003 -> 0.65 A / 21.5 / 22.2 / 21.9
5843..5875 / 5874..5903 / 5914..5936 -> 5.05 A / 21.5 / 21.3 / 21.4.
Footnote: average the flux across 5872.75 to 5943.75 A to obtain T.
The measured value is 19.6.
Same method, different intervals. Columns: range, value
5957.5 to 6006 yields 21.9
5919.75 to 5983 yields 21.5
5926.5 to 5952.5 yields 21.5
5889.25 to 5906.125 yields 16.6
